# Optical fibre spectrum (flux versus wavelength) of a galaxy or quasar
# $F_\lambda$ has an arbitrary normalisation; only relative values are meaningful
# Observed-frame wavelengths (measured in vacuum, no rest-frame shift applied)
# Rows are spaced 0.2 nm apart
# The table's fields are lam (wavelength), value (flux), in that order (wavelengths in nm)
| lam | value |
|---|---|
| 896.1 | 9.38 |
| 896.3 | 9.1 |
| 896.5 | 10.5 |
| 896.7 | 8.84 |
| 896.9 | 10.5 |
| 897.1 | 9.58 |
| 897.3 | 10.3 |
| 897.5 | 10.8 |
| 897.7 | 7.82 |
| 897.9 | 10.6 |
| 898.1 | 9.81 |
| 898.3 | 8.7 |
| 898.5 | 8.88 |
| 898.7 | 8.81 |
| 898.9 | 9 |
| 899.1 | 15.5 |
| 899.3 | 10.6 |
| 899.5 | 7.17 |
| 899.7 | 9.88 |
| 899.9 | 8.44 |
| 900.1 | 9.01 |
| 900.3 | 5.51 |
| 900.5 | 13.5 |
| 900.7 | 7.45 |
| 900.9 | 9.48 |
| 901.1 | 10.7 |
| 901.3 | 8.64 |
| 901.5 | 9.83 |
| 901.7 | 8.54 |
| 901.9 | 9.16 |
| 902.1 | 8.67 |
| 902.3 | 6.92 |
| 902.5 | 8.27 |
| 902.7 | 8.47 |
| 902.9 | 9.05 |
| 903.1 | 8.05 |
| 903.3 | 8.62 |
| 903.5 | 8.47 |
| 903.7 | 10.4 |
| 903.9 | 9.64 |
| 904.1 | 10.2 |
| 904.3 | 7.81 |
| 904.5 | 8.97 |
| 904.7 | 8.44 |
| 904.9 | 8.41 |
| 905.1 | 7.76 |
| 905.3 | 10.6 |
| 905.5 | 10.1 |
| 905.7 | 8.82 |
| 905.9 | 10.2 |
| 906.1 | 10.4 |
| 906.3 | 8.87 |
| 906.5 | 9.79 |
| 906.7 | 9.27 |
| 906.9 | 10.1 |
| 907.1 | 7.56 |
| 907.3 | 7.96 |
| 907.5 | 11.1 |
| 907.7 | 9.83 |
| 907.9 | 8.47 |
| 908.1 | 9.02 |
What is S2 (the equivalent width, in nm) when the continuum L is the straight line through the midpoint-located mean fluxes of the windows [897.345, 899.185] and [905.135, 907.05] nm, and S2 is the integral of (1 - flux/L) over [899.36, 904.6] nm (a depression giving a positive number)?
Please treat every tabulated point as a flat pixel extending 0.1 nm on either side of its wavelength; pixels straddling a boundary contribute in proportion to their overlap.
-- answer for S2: 0.49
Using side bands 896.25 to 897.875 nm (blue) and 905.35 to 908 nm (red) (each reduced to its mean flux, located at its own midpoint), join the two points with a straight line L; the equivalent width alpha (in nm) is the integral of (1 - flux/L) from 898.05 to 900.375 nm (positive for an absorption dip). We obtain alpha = 0.09 nm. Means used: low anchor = 9.74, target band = 9.3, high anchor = 9.44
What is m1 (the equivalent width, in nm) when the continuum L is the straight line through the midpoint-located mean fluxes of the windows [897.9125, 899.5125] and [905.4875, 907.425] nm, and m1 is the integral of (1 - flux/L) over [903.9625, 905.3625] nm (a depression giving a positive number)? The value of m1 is 0.089 nm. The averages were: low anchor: 10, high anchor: 9.29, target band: 8.86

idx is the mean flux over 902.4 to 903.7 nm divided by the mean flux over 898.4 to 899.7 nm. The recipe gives 0.86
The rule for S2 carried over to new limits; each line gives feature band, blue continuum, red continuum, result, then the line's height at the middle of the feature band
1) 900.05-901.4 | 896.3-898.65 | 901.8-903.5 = -0.05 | 8.86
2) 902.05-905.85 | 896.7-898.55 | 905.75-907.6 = 0.27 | 9.51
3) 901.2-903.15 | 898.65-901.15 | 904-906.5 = 0.18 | 9.45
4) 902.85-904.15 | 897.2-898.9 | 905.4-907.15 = 0.04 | 9.49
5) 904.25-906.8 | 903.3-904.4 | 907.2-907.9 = 0.04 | 9.34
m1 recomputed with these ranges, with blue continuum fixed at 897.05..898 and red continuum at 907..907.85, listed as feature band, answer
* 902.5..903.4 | 0.09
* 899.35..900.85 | 0.13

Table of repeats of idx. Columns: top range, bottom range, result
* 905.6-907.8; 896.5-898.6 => 0.98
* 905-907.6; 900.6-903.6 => 1.08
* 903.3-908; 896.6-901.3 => 0.97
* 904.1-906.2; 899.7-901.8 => 1.01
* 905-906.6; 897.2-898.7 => 1.01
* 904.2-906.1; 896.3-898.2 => 0.93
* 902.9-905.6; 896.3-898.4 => 0.93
